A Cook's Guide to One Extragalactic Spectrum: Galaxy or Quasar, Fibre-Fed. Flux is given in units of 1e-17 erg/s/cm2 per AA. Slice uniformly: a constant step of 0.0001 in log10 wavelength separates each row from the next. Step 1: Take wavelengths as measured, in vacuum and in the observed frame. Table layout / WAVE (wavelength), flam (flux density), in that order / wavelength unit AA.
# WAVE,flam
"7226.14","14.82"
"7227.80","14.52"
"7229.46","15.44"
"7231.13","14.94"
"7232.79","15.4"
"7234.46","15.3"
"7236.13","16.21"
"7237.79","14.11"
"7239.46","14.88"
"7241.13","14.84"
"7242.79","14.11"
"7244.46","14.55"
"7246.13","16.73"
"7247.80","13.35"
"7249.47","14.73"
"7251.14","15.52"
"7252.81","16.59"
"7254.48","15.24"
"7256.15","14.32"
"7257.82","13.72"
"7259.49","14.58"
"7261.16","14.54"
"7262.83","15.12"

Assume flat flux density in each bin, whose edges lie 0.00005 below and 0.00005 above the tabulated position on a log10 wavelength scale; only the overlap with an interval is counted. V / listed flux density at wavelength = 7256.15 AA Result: 14.32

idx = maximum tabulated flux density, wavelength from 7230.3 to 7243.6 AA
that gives 16.21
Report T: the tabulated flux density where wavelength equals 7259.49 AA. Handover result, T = 14.58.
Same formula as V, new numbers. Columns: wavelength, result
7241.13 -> 14.84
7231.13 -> 14.94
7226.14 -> 14.82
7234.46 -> 15.3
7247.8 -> 13.35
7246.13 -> 16.73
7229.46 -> 15.44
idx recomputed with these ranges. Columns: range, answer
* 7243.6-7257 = 16.73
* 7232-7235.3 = 15.4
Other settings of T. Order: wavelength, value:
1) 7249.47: 14.73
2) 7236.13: 16.21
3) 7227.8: 14.52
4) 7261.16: 14.54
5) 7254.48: 15.24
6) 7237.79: 14.11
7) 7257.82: 13.72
